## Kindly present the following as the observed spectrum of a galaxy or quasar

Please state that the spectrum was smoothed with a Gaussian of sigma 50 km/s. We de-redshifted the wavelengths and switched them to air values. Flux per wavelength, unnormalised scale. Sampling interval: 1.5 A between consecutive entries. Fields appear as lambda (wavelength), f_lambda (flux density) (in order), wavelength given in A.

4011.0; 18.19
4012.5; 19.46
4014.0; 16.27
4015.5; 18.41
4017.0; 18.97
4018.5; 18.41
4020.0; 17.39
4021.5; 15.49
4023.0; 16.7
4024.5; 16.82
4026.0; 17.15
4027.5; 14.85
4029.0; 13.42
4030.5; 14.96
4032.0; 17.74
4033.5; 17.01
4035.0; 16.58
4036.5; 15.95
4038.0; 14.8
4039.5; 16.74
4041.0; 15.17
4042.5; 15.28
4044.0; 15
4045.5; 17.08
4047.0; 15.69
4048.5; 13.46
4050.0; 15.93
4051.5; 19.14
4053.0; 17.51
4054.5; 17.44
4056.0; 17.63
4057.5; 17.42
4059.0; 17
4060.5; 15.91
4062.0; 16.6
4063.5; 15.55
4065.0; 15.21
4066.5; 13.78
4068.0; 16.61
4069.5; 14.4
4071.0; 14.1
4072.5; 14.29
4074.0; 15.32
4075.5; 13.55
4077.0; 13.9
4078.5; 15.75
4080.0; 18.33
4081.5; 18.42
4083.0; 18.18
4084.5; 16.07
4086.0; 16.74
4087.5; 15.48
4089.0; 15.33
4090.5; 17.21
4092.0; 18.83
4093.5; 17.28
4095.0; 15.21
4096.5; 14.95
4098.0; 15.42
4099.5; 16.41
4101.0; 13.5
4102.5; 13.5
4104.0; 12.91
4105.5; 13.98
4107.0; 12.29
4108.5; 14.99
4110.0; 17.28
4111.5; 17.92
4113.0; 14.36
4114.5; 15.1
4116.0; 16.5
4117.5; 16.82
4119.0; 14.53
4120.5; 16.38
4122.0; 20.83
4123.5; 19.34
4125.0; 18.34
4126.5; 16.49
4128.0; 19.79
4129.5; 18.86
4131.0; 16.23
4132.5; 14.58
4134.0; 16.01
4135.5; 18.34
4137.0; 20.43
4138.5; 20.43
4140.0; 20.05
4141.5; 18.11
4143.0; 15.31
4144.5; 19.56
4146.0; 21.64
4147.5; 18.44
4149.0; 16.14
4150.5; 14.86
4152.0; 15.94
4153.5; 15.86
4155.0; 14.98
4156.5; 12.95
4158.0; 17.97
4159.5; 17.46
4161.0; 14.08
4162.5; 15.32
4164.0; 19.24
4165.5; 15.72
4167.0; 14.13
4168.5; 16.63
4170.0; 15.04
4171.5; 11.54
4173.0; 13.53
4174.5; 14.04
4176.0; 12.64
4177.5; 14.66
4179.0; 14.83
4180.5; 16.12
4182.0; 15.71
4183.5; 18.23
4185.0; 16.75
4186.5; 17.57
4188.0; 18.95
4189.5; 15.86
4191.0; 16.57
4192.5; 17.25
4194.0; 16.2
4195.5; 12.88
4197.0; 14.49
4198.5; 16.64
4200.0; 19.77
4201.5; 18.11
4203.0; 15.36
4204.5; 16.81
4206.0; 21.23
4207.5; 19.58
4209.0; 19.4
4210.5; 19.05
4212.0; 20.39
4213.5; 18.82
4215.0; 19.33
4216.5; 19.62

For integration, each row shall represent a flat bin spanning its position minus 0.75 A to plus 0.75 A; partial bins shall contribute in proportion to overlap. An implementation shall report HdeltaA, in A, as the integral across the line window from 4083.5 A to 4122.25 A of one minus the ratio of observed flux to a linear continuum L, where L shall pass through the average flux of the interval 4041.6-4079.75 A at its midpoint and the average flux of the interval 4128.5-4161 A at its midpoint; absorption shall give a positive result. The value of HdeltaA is 1.9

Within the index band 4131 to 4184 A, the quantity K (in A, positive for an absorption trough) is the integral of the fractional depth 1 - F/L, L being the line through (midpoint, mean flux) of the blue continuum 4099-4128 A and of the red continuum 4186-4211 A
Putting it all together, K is 1.2 A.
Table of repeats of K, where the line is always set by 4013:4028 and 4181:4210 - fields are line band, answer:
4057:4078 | 2.3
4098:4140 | 1.5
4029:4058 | 1.5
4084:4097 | 0.6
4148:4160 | 1.0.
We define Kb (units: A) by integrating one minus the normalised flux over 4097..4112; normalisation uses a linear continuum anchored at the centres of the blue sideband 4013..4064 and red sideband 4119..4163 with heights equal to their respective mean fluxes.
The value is 2.0 A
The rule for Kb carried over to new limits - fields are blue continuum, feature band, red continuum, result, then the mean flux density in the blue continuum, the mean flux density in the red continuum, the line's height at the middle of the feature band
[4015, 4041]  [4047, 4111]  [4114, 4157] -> 4.2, 16.5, 17.4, 16.9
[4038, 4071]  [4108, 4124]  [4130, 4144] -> 0.6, 16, 17.8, 17.3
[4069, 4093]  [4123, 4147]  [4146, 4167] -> -3.2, 16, 16.2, 16.2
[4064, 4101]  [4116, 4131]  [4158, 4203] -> -1.8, 15.8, 15.9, 15.8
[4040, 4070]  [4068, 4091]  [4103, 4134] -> 0.5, 16.1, 16.3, 16.2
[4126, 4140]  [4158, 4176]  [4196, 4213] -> 2.9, 18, 18.2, 18.1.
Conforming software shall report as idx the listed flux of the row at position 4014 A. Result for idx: 16.27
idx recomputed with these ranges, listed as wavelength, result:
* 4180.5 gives 16.12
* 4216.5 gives 19.62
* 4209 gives 19.4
